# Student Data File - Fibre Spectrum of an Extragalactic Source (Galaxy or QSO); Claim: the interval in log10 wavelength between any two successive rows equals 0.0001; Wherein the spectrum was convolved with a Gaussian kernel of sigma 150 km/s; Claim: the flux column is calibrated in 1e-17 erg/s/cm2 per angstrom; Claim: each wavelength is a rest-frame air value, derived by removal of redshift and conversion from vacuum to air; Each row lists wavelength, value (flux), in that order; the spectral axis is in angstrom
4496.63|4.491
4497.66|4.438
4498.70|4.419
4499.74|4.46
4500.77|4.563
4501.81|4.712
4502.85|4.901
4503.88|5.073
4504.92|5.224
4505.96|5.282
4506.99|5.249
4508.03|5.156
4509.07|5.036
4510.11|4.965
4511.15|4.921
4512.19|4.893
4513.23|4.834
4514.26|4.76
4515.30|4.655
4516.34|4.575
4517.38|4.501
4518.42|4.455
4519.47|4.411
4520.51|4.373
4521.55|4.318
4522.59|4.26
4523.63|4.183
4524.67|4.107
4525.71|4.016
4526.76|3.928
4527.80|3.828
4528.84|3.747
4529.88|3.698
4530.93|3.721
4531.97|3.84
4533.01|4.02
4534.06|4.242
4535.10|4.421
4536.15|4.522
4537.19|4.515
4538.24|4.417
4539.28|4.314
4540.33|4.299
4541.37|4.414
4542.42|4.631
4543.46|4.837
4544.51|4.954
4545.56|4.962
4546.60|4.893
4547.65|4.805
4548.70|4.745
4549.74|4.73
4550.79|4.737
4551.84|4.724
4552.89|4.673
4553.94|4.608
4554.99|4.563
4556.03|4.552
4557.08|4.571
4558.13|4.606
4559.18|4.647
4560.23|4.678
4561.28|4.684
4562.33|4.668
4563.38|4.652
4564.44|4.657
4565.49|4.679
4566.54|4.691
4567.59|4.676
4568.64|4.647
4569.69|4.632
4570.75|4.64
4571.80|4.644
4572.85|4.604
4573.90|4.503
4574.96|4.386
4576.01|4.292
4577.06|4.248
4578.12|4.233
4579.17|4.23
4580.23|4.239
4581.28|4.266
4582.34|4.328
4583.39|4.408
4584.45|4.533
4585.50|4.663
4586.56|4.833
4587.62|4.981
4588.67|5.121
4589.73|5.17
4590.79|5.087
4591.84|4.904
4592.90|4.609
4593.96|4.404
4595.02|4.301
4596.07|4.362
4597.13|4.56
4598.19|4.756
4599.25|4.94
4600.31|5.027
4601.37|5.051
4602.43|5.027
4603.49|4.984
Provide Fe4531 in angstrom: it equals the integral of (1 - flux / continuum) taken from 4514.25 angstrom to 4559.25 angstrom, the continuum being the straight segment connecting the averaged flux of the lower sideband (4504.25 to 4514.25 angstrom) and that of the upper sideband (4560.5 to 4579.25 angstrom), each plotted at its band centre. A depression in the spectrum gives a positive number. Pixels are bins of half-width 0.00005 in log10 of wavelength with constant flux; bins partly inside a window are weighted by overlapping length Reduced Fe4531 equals 3.7 angstrom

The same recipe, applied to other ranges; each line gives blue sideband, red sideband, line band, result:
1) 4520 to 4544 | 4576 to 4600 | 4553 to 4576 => -0.9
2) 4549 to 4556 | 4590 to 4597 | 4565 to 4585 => 0.8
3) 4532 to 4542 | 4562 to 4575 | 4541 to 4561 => -1.1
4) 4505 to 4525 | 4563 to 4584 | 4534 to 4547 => 0.1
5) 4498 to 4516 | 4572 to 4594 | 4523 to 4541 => 2.5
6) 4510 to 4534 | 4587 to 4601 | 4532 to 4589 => -0.2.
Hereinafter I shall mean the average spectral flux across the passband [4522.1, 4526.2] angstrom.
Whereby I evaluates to 4.15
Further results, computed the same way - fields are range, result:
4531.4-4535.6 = 4.13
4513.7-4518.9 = 4.6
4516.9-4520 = 4.44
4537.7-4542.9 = 4.41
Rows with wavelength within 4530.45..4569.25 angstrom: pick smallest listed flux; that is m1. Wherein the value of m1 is 3.721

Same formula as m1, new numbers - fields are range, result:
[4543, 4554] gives 4.608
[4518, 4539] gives 3.698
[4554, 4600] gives 4.23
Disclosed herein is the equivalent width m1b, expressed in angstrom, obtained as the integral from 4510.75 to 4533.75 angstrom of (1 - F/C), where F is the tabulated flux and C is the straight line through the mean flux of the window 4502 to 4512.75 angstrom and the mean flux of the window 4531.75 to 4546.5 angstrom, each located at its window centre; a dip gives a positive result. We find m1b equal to 2.5 angstrom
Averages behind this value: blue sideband 5.06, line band 4.27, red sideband 4.48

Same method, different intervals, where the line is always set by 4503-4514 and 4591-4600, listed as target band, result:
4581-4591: -0.13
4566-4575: 0.27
